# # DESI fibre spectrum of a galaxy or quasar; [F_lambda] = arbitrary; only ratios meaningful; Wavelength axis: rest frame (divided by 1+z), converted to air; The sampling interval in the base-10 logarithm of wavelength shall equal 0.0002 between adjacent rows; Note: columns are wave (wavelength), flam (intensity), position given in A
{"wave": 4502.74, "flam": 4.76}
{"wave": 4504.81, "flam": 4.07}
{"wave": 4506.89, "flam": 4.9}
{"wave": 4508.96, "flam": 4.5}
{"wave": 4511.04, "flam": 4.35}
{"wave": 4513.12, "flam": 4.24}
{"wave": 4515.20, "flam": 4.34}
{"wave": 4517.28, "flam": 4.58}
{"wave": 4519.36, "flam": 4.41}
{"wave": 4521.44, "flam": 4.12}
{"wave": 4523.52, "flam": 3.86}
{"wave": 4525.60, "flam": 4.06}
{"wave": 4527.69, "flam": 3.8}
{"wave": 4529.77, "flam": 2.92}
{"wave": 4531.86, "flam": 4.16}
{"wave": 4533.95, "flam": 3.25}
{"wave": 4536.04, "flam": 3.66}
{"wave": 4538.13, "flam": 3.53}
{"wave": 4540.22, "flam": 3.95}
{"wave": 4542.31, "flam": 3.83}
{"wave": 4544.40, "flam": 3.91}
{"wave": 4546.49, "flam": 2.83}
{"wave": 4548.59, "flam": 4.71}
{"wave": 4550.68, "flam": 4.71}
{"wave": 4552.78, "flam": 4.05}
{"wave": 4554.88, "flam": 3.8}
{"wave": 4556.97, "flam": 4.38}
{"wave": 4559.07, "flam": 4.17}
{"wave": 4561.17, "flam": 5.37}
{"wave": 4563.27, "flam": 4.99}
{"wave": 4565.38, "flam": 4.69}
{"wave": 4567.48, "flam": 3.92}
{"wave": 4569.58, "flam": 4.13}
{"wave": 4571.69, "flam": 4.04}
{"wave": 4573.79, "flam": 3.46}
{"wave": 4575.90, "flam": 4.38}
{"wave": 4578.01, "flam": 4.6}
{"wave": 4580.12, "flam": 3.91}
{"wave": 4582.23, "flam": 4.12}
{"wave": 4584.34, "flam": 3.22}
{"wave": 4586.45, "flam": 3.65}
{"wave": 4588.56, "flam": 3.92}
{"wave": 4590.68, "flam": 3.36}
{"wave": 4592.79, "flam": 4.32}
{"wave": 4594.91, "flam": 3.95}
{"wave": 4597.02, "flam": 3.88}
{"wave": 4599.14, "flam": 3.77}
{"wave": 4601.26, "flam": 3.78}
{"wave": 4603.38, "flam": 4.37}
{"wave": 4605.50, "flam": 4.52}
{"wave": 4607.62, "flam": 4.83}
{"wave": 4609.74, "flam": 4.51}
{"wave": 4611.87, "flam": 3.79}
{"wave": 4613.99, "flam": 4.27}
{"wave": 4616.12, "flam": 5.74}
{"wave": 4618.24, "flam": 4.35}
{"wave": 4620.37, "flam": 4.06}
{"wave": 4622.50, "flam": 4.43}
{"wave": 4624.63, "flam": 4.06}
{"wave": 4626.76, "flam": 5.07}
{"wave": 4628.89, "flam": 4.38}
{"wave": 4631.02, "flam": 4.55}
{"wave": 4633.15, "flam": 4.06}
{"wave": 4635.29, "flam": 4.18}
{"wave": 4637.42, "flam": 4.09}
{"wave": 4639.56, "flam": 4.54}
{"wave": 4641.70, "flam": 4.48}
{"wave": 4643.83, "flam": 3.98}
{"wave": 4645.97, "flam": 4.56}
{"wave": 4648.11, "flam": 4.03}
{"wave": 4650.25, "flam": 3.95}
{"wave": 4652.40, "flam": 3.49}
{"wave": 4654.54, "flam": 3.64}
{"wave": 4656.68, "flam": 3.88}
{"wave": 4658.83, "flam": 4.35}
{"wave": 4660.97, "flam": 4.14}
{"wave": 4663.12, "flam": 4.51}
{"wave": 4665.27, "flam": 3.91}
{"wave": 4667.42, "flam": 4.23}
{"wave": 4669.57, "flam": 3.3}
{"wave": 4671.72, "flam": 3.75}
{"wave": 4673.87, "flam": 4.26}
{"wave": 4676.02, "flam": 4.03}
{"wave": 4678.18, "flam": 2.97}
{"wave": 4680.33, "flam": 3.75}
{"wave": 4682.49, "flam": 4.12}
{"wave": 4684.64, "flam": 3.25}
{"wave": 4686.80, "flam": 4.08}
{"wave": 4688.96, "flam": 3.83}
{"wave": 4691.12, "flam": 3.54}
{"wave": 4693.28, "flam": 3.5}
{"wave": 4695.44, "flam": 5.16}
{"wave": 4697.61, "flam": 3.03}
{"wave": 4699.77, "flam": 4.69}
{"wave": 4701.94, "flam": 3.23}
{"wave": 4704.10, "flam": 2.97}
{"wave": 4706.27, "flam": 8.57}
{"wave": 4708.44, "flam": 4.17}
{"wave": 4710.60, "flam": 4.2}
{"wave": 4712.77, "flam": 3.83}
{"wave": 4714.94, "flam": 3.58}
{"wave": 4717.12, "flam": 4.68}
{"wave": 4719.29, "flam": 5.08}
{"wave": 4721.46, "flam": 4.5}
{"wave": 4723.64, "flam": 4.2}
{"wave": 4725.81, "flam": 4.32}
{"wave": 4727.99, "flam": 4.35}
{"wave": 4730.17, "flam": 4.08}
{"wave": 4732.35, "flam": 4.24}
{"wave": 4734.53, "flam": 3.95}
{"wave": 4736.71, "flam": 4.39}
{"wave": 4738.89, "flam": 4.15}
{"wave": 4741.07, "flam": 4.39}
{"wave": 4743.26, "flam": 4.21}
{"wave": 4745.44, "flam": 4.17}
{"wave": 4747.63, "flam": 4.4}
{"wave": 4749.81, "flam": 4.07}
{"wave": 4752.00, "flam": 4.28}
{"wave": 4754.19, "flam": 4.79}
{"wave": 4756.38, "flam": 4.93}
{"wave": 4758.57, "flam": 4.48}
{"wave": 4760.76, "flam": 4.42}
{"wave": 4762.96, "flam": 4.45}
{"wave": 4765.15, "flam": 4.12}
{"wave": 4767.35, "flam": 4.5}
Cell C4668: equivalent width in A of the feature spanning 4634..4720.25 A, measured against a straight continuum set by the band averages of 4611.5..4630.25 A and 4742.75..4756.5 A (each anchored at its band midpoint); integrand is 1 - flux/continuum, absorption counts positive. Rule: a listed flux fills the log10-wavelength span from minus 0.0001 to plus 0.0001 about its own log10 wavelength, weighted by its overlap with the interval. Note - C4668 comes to 6.9 A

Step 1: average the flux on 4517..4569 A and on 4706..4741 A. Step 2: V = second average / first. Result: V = 1.1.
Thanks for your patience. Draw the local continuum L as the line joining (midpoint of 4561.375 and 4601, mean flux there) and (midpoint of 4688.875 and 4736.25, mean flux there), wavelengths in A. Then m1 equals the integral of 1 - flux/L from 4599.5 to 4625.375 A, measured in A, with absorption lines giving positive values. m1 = -1.8 A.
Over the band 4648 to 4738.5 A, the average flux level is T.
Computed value 4.09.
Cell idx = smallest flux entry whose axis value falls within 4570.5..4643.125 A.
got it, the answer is 3.22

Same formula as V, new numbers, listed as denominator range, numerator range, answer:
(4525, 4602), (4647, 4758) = 1.04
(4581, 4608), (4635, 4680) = 1.01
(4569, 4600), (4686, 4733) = 1.09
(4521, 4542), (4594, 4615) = 1.12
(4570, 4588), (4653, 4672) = 1.01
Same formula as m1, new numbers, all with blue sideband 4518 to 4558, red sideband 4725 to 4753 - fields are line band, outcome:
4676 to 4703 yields 2.4 A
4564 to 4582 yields -0.9 A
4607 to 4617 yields -1.4 A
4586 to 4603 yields 0.6 A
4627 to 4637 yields -0.7 A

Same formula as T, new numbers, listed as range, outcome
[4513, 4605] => 4.03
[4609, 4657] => 4.27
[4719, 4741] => 4.3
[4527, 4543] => 3.63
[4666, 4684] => 3.79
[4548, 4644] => 4.25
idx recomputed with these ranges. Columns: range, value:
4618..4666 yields 3.49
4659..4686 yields 2.97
